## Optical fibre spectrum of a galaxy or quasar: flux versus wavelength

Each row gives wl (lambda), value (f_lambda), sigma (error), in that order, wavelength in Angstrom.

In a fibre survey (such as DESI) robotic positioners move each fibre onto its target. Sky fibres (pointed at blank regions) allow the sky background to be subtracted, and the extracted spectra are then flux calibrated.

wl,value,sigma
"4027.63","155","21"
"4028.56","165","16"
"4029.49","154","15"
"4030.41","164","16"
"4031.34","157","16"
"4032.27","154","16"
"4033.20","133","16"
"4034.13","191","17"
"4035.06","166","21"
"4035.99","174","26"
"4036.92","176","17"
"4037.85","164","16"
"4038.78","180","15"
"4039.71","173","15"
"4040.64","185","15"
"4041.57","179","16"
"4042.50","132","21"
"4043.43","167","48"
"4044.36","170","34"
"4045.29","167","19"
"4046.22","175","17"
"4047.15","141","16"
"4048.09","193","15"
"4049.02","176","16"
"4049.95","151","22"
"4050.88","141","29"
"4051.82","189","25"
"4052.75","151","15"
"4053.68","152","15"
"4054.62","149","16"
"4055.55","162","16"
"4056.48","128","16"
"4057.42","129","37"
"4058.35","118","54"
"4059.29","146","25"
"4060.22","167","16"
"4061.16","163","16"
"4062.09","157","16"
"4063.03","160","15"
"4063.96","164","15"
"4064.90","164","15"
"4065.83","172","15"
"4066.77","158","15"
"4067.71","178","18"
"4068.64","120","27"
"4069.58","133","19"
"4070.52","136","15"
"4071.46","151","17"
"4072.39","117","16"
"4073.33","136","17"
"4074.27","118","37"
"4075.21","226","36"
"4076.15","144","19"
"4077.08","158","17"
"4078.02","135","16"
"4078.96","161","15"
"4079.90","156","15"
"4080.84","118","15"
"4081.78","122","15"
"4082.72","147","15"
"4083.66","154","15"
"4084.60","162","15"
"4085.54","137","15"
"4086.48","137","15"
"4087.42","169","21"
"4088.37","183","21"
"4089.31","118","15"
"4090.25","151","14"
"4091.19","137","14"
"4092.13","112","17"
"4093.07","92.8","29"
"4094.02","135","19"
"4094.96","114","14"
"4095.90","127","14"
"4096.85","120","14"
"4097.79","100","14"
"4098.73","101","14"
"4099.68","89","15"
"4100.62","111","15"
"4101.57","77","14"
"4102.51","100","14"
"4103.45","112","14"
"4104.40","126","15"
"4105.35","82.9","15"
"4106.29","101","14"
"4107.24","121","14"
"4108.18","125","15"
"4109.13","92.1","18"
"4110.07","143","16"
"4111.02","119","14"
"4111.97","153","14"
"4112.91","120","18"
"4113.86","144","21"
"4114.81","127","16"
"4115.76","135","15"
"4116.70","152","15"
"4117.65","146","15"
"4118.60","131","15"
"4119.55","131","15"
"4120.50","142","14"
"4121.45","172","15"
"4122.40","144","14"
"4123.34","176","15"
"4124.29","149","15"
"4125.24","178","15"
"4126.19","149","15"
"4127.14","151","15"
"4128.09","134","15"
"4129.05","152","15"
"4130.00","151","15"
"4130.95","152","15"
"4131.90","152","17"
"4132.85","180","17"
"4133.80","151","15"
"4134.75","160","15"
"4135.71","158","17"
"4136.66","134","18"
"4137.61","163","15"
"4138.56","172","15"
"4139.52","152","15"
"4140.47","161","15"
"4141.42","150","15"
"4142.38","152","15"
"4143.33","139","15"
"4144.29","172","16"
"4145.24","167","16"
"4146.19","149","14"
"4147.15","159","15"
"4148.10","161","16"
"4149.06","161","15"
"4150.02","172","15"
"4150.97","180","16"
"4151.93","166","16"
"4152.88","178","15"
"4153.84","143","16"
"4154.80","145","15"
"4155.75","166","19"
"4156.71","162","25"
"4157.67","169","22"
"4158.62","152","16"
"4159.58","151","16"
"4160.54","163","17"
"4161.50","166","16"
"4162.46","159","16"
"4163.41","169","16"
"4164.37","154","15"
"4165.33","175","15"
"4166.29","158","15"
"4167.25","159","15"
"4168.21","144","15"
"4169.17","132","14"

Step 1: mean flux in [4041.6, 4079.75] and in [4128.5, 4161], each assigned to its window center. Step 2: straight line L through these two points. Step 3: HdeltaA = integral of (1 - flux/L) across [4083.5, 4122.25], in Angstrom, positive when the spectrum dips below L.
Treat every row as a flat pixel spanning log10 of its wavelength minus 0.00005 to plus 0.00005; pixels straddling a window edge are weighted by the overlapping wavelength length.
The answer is 7.3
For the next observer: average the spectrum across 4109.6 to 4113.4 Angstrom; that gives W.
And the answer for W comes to 134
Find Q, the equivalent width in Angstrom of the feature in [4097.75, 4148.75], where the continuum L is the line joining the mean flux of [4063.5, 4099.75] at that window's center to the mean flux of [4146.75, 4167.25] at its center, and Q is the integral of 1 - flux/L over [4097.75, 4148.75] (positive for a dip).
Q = 4.4 Angstrom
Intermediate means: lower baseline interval 140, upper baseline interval 162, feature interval 140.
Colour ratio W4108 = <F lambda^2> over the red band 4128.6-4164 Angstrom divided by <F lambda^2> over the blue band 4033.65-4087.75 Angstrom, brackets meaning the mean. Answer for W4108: 1.1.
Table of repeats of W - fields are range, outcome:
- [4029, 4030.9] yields 159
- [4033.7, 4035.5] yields 178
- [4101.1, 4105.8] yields 99.7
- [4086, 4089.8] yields 152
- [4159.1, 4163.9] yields 162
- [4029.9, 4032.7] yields 159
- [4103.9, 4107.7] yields 107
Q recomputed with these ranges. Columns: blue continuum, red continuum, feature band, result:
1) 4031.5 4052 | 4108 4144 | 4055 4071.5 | 1.2 Angstrom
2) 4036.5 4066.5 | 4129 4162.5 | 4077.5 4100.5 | 4.0 Angstrom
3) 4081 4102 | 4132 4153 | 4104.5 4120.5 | 1.6 Angstrom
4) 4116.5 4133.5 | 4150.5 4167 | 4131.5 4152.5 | -0.3 Angstrom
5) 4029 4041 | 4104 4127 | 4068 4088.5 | 0.6 Angstrom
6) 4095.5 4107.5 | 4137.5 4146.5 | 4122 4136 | -1.5 Angstrom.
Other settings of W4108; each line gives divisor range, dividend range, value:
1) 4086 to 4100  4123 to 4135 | 1.26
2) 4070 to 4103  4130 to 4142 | 1.21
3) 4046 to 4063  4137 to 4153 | 1.09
